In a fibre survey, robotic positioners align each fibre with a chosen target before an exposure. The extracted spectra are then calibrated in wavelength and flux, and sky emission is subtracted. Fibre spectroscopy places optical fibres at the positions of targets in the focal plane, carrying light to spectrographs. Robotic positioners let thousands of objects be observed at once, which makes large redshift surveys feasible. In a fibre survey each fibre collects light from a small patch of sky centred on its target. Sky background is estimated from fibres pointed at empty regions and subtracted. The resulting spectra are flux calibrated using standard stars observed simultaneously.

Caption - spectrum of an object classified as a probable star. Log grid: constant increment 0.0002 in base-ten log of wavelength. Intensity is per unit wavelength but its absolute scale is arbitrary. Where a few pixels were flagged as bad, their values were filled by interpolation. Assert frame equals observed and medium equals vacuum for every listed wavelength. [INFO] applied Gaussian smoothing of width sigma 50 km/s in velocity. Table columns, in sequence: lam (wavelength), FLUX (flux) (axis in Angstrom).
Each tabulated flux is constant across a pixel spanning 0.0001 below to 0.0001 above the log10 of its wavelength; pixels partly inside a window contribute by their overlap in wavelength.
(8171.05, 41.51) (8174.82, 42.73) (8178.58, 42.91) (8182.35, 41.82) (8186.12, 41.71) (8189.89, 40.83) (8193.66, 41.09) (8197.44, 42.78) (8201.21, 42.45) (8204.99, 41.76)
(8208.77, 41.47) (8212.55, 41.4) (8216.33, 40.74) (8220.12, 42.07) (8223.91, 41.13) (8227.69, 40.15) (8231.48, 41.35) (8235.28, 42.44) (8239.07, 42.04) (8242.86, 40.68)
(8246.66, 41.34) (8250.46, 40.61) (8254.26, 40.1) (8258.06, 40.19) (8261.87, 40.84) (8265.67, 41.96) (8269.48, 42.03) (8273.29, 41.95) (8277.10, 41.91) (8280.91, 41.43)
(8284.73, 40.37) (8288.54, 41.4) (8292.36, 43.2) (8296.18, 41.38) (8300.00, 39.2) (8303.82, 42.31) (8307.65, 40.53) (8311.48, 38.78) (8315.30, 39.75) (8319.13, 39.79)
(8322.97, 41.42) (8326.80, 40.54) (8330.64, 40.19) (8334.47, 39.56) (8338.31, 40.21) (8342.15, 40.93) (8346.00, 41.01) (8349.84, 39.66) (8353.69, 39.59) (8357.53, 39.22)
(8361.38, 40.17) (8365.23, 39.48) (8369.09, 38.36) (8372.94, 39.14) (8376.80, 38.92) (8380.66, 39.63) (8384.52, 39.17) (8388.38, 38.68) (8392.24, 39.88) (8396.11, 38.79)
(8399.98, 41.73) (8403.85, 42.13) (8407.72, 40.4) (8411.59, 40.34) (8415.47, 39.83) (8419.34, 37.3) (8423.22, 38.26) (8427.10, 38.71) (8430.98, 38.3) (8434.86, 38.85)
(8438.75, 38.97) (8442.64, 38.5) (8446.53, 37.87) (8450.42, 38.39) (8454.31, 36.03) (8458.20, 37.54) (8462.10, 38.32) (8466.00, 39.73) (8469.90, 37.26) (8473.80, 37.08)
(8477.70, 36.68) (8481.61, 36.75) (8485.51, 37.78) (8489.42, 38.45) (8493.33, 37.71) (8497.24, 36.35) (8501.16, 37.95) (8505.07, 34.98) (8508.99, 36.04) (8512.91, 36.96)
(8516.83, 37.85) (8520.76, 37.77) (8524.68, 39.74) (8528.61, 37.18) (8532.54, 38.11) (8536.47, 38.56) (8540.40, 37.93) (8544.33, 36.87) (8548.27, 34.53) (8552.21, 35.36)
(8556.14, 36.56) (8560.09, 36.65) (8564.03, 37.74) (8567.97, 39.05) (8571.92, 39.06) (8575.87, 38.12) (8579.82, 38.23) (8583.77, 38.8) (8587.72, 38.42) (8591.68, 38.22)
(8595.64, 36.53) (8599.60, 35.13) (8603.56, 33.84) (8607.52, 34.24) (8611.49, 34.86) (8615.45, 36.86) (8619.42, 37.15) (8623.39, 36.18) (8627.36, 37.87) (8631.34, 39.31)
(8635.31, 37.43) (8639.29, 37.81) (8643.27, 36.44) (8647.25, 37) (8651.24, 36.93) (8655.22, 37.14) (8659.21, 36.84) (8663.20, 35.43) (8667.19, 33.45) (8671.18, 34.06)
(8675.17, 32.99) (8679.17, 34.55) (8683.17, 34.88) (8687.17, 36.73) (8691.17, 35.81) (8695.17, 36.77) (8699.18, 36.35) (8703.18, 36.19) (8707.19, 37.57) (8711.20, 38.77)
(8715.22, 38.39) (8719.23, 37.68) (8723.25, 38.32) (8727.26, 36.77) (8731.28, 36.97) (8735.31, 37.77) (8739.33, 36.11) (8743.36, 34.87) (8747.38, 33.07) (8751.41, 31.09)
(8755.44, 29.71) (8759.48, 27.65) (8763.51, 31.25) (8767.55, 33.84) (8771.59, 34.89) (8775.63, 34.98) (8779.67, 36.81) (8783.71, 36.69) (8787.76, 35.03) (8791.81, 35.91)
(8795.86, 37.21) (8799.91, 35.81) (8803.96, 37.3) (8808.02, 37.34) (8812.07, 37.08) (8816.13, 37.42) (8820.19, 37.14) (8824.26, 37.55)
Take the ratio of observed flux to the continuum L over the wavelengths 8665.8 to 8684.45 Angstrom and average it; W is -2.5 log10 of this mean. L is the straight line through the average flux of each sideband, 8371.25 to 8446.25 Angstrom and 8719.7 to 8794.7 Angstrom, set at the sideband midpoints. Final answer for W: 0.05 mag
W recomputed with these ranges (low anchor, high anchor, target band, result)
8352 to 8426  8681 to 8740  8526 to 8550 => 0.03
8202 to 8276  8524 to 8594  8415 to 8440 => 0.02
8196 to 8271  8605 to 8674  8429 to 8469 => 0.01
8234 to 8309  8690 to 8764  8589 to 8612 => 0.04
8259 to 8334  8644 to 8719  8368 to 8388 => 0.02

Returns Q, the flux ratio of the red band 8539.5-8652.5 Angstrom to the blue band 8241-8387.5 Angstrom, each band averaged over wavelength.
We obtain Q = 0.9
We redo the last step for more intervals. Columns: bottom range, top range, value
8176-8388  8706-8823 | 0.87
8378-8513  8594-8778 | 0.93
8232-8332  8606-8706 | 0.88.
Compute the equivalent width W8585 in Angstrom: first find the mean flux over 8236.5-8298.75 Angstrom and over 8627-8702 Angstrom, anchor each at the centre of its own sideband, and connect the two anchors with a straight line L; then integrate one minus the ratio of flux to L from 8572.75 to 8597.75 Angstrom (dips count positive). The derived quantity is -0.6 Angstrom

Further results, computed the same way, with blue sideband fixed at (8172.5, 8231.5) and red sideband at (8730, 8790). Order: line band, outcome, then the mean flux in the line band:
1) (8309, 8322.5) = 0.1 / 39.7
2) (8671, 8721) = -2.0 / 36.3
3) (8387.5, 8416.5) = -1.0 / 40.3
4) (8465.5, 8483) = 0.3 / 37.3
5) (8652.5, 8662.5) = -0.4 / 36.8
